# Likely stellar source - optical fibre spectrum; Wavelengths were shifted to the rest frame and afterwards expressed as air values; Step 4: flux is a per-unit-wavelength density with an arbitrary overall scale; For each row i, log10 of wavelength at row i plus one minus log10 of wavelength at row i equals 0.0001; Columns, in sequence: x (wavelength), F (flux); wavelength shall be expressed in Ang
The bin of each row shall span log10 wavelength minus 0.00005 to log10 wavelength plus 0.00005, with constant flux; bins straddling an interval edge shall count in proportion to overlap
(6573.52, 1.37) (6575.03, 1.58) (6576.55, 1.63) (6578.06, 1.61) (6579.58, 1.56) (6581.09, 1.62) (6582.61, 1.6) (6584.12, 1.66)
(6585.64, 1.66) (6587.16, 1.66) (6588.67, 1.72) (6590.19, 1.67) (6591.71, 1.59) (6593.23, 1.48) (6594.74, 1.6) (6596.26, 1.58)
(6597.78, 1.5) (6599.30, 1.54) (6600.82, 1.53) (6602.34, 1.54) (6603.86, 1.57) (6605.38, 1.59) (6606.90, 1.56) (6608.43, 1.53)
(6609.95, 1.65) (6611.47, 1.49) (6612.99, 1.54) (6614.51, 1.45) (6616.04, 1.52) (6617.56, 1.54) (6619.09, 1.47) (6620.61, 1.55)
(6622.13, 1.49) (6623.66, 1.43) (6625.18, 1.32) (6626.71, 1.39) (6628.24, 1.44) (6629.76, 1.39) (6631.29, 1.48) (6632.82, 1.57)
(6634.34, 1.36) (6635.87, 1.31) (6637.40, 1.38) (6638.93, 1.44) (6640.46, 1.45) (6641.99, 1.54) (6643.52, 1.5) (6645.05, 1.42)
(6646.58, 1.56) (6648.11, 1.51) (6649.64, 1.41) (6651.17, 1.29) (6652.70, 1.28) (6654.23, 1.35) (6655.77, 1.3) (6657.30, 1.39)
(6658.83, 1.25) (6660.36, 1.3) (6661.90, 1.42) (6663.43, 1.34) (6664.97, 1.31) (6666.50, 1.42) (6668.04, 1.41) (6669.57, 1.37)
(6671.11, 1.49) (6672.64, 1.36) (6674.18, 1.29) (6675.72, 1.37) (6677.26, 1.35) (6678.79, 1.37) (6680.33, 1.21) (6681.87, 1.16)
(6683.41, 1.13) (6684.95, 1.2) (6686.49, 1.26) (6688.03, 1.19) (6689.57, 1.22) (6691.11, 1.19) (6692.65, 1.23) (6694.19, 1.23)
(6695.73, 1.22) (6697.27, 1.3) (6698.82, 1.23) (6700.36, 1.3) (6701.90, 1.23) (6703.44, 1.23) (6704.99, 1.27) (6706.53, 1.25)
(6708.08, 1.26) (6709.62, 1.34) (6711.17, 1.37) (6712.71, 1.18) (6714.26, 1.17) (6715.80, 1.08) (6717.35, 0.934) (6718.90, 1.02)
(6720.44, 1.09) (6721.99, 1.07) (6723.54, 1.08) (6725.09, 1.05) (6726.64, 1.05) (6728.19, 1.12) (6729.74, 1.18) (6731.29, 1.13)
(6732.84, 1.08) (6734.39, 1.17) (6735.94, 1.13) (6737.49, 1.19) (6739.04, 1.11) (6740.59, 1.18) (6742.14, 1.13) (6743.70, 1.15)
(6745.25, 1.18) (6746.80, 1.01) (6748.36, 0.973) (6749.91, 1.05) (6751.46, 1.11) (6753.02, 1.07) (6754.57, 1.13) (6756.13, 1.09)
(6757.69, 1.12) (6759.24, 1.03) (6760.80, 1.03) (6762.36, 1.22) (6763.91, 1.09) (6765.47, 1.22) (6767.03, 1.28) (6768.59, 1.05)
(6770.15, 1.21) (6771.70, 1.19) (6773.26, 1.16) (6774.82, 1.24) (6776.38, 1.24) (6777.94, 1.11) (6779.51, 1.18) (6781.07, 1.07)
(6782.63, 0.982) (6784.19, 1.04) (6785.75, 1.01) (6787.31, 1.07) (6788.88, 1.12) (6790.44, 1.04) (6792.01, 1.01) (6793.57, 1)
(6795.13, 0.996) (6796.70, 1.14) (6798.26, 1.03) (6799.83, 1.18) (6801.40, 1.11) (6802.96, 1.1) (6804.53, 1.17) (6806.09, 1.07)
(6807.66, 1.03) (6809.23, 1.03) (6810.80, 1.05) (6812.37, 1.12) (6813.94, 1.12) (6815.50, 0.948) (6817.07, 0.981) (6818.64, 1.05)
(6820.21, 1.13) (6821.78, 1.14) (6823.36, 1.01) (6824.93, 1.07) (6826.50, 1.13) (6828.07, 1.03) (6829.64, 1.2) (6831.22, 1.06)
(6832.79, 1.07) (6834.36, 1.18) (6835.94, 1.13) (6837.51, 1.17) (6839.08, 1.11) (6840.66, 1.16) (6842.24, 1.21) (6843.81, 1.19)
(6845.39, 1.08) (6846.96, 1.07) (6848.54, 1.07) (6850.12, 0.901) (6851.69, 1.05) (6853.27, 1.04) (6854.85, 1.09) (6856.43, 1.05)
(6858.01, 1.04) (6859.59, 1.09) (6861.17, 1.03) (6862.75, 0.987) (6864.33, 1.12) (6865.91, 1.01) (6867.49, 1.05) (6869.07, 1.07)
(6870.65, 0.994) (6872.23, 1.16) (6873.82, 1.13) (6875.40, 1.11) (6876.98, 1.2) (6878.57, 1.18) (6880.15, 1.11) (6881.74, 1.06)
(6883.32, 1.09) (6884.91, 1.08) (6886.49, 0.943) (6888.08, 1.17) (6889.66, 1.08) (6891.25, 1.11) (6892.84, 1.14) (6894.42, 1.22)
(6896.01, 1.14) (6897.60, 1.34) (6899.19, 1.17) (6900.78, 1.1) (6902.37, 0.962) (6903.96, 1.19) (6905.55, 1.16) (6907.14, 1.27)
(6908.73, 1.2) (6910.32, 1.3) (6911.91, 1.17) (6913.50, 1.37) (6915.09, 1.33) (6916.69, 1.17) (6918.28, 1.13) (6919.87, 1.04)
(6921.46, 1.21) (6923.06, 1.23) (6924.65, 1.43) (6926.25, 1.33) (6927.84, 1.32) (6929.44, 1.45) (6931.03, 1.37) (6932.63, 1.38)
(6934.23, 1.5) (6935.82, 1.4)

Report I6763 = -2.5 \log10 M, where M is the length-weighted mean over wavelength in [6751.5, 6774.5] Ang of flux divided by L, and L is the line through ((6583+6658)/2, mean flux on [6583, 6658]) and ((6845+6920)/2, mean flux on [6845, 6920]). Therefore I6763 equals 0.137 mag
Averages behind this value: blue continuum 1.49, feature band 1.14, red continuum 1.12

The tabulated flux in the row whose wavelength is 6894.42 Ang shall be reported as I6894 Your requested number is 1.22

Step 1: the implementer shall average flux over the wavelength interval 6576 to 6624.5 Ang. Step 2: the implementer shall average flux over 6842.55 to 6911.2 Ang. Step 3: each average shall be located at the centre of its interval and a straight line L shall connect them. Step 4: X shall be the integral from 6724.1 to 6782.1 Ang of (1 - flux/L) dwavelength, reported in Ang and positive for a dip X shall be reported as 8.15 Ang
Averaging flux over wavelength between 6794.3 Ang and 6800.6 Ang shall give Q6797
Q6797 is 1.09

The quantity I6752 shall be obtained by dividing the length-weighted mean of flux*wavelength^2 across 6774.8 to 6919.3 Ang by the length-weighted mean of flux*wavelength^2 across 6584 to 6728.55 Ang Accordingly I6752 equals 0.9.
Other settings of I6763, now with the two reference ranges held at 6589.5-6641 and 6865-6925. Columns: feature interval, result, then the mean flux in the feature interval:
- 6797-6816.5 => 0.168 mag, 1.08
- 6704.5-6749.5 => 0.197 mag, 1.13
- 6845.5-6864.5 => 0.152 mag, 1.04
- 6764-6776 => 0.102 mag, 1.19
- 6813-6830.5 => 0.158 mag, 1.07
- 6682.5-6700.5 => 0.150 mag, 1.22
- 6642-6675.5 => 0.047 mag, 1.38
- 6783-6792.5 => 0.222 mag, 1.05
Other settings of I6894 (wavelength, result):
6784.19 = 1.04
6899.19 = 1.17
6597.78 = 1.5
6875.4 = 1.11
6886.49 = 0.943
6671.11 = 1.49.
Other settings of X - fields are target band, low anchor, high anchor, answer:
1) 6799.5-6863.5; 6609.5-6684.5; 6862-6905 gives 4.9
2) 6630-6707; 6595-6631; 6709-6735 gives -1.3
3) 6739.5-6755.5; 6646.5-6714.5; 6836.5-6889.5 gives 1.6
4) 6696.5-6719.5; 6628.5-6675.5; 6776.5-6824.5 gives 1.1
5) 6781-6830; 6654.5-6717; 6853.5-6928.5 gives 5.4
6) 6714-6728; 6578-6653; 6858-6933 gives 3.3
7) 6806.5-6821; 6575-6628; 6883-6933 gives 2.9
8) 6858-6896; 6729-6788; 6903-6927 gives 3.6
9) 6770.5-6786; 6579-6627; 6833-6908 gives 1.6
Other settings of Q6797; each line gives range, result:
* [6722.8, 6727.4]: 1.06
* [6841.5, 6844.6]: 1.2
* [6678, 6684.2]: 1.22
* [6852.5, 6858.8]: 1.05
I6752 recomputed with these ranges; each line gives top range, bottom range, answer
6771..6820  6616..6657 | 0.79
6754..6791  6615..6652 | 0.81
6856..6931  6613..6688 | 0.90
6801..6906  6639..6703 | 0.87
